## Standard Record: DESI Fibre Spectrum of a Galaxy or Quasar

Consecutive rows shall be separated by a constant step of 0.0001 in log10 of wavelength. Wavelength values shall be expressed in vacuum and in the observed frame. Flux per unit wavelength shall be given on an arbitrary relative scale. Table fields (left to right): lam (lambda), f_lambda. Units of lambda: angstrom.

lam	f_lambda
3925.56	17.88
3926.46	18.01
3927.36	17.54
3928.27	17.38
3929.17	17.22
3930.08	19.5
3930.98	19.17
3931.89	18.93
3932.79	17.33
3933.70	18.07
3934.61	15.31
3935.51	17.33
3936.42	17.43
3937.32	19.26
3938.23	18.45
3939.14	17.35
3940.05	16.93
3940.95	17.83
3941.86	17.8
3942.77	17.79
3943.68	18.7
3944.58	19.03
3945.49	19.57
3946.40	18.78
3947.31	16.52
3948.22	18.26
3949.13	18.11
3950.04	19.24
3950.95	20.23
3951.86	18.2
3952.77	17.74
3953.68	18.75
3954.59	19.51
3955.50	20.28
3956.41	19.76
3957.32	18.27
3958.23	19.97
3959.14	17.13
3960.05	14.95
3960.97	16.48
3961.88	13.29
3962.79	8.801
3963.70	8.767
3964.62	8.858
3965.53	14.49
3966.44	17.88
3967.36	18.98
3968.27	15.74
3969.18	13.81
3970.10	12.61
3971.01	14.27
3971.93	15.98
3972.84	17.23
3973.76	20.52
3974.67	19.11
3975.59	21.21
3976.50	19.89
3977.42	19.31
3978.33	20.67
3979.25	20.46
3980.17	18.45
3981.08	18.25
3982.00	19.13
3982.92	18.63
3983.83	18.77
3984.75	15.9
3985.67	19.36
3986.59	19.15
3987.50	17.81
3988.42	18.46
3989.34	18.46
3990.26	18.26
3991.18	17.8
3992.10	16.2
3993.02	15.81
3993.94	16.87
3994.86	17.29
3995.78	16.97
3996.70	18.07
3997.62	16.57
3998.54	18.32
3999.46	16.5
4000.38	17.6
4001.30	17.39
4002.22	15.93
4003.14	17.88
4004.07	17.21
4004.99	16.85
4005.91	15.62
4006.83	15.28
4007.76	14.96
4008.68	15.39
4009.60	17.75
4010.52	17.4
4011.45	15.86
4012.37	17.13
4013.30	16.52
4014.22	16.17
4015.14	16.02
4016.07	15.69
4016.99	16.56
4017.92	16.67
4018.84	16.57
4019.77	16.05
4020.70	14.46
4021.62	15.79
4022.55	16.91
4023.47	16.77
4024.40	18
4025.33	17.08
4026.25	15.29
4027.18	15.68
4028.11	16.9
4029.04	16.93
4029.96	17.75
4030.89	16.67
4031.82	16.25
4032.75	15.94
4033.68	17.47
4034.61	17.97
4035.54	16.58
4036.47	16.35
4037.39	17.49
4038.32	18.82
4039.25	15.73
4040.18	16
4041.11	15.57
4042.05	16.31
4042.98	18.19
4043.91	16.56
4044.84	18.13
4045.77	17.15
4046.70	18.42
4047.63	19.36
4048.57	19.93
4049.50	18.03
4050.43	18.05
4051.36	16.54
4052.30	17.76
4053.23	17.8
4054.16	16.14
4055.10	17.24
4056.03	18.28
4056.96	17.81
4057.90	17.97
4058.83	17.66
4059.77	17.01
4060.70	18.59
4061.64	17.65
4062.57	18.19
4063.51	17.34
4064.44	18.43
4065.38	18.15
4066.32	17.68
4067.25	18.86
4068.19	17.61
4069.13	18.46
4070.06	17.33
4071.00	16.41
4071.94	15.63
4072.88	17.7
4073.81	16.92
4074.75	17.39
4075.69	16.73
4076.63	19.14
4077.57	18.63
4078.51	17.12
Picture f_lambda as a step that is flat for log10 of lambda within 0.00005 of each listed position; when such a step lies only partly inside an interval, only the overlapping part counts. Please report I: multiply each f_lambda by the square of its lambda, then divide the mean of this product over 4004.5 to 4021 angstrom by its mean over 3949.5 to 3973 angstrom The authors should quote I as 1.03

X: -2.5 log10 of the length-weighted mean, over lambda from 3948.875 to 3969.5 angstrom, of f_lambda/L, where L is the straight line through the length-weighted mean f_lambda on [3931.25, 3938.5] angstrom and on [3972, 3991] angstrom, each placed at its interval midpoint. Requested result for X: 0.11 mag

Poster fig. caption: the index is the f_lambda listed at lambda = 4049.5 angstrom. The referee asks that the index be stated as 18.03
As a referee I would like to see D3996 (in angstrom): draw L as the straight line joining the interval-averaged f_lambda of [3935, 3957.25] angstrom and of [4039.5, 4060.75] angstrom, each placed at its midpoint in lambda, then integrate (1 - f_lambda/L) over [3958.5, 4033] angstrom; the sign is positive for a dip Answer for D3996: 5.3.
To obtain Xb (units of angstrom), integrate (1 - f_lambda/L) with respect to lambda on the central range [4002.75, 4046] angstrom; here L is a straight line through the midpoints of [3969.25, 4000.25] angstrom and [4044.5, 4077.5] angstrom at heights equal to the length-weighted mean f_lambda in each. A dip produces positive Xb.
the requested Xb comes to 3.0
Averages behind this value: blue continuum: 17.9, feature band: 16.6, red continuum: 17.8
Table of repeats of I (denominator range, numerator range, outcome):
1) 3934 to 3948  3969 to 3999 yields 1.02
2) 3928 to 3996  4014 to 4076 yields 1.02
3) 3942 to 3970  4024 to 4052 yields 1.06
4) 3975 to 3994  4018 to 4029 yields 0.90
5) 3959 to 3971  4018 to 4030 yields 1.22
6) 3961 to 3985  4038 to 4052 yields 1.09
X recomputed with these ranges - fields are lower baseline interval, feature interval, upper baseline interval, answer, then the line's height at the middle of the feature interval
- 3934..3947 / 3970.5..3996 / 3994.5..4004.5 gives -0.05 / 17.4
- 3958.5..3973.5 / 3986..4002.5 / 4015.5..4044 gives -0.13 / 15.4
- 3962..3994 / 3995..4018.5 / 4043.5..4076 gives 0.04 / 17.2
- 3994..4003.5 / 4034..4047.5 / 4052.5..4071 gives 0.03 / 17.6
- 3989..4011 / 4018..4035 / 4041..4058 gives 0.05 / 17.3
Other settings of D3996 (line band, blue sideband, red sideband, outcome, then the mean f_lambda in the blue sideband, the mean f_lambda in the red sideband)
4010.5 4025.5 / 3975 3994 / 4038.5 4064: 1.36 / 18.5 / 17.5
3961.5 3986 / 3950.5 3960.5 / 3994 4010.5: 1.64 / 18.6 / 16.8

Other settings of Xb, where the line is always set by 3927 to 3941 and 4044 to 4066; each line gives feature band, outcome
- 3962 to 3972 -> 2.4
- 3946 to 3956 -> -0.5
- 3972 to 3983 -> -0.9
